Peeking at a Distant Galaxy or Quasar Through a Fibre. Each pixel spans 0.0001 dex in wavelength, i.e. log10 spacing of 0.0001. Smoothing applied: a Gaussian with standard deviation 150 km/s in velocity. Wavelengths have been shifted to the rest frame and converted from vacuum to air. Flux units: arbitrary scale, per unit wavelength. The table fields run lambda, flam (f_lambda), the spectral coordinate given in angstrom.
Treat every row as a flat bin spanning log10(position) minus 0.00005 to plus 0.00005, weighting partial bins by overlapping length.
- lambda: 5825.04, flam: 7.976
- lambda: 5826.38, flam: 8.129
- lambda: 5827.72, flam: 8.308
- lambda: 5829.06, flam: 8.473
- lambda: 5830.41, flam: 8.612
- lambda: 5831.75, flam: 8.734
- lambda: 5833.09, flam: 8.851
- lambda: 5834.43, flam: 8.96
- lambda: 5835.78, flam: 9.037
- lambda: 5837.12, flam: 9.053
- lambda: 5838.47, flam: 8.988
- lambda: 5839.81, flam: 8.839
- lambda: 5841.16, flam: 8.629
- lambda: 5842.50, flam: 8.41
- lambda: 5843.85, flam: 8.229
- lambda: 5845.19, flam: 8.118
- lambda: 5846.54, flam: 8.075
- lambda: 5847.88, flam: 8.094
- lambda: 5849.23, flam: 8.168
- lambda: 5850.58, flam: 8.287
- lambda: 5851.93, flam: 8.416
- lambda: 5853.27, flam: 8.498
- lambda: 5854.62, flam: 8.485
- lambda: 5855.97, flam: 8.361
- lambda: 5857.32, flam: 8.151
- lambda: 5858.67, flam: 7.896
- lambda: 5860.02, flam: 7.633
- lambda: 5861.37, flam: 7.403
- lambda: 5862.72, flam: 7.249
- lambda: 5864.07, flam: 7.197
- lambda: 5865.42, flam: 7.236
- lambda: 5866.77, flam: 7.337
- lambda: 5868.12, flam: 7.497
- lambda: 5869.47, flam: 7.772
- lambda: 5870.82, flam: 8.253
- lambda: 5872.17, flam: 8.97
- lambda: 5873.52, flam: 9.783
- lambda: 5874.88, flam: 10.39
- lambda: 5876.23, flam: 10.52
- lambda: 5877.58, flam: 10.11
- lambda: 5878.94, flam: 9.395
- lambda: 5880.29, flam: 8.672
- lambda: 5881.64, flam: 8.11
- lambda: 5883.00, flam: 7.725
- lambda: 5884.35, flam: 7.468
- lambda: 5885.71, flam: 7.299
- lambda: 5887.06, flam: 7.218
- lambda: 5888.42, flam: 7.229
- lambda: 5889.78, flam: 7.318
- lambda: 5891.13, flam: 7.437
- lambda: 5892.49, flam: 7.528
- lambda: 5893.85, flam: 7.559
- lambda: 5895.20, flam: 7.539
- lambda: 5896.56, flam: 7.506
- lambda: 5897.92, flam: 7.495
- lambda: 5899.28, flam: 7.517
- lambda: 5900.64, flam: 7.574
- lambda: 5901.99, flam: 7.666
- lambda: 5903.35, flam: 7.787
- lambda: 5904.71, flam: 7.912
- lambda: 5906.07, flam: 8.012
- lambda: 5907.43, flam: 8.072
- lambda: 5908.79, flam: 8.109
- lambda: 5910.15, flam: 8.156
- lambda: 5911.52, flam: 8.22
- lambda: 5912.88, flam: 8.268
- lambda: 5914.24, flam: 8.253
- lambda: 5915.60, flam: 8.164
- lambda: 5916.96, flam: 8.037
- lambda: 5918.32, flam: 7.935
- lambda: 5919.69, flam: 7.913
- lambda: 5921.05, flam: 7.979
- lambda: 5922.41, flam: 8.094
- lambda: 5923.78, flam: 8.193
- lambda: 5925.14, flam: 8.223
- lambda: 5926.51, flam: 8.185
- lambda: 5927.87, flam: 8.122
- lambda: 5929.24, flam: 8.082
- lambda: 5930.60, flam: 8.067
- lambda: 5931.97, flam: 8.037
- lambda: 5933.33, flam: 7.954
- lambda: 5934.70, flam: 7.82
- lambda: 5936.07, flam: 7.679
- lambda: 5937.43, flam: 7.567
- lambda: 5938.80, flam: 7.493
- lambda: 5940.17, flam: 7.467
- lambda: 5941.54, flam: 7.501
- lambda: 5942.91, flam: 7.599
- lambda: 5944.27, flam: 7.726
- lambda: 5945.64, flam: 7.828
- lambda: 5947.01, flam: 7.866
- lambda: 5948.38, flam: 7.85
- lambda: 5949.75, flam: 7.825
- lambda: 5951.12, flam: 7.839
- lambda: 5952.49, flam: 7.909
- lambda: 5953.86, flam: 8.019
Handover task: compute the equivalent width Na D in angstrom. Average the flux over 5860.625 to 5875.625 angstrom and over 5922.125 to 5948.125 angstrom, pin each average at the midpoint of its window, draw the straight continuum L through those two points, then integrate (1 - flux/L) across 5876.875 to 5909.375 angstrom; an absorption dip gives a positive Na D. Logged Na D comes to 0.7 angstrom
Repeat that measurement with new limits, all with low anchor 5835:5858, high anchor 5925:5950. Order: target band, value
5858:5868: 1.1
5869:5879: -1.4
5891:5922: 0.7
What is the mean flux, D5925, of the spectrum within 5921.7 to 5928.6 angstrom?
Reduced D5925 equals 8.16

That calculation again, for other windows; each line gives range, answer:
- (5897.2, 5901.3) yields 7.52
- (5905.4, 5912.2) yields 8.11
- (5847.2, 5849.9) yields 8.14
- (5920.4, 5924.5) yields 8.09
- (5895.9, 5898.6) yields 7.49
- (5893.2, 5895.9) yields 7.56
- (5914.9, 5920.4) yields 8.02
